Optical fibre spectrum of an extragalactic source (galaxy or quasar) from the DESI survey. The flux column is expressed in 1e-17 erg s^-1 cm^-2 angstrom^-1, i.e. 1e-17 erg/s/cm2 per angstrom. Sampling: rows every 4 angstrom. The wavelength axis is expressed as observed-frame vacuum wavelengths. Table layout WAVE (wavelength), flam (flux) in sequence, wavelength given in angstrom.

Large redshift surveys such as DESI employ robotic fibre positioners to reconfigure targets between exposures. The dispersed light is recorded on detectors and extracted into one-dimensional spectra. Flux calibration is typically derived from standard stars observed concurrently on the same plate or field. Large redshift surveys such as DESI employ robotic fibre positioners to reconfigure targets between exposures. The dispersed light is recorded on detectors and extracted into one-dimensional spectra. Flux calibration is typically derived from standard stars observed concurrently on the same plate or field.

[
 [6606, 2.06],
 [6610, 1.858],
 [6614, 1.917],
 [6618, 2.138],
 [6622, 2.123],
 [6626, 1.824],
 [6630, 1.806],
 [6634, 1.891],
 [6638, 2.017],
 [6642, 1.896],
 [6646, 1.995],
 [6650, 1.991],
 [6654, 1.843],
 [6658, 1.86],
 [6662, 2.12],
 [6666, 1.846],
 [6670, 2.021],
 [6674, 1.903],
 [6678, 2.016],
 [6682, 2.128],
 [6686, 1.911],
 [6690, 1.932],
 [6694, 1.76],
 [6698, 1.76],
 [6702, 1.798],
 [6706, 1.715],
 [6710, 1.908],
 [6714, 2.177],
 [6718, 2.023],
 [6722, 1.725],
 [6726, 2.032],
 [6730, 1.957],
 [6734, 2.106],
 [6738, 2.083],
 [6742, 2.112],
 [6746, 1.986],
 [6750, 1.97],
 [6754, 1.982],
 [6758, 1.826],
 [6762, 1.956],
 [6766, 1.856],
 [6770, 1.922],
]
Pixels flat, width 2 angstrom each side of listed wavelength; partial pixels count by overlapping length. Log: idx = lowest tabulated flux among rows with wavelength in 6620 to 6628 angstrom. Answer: 1.824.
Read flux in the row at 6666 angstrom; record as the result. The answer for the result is 1.846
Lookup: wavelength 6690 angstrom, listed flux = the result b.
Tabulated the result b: 1.932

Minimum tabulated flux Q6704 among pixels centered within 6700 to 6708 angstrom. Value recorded 1.715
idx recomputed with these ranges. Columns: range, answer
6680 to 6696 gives 1.76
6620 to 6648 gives 1.806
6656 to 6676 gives 1.846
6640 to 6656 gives 1.843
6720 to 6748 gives 1.725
